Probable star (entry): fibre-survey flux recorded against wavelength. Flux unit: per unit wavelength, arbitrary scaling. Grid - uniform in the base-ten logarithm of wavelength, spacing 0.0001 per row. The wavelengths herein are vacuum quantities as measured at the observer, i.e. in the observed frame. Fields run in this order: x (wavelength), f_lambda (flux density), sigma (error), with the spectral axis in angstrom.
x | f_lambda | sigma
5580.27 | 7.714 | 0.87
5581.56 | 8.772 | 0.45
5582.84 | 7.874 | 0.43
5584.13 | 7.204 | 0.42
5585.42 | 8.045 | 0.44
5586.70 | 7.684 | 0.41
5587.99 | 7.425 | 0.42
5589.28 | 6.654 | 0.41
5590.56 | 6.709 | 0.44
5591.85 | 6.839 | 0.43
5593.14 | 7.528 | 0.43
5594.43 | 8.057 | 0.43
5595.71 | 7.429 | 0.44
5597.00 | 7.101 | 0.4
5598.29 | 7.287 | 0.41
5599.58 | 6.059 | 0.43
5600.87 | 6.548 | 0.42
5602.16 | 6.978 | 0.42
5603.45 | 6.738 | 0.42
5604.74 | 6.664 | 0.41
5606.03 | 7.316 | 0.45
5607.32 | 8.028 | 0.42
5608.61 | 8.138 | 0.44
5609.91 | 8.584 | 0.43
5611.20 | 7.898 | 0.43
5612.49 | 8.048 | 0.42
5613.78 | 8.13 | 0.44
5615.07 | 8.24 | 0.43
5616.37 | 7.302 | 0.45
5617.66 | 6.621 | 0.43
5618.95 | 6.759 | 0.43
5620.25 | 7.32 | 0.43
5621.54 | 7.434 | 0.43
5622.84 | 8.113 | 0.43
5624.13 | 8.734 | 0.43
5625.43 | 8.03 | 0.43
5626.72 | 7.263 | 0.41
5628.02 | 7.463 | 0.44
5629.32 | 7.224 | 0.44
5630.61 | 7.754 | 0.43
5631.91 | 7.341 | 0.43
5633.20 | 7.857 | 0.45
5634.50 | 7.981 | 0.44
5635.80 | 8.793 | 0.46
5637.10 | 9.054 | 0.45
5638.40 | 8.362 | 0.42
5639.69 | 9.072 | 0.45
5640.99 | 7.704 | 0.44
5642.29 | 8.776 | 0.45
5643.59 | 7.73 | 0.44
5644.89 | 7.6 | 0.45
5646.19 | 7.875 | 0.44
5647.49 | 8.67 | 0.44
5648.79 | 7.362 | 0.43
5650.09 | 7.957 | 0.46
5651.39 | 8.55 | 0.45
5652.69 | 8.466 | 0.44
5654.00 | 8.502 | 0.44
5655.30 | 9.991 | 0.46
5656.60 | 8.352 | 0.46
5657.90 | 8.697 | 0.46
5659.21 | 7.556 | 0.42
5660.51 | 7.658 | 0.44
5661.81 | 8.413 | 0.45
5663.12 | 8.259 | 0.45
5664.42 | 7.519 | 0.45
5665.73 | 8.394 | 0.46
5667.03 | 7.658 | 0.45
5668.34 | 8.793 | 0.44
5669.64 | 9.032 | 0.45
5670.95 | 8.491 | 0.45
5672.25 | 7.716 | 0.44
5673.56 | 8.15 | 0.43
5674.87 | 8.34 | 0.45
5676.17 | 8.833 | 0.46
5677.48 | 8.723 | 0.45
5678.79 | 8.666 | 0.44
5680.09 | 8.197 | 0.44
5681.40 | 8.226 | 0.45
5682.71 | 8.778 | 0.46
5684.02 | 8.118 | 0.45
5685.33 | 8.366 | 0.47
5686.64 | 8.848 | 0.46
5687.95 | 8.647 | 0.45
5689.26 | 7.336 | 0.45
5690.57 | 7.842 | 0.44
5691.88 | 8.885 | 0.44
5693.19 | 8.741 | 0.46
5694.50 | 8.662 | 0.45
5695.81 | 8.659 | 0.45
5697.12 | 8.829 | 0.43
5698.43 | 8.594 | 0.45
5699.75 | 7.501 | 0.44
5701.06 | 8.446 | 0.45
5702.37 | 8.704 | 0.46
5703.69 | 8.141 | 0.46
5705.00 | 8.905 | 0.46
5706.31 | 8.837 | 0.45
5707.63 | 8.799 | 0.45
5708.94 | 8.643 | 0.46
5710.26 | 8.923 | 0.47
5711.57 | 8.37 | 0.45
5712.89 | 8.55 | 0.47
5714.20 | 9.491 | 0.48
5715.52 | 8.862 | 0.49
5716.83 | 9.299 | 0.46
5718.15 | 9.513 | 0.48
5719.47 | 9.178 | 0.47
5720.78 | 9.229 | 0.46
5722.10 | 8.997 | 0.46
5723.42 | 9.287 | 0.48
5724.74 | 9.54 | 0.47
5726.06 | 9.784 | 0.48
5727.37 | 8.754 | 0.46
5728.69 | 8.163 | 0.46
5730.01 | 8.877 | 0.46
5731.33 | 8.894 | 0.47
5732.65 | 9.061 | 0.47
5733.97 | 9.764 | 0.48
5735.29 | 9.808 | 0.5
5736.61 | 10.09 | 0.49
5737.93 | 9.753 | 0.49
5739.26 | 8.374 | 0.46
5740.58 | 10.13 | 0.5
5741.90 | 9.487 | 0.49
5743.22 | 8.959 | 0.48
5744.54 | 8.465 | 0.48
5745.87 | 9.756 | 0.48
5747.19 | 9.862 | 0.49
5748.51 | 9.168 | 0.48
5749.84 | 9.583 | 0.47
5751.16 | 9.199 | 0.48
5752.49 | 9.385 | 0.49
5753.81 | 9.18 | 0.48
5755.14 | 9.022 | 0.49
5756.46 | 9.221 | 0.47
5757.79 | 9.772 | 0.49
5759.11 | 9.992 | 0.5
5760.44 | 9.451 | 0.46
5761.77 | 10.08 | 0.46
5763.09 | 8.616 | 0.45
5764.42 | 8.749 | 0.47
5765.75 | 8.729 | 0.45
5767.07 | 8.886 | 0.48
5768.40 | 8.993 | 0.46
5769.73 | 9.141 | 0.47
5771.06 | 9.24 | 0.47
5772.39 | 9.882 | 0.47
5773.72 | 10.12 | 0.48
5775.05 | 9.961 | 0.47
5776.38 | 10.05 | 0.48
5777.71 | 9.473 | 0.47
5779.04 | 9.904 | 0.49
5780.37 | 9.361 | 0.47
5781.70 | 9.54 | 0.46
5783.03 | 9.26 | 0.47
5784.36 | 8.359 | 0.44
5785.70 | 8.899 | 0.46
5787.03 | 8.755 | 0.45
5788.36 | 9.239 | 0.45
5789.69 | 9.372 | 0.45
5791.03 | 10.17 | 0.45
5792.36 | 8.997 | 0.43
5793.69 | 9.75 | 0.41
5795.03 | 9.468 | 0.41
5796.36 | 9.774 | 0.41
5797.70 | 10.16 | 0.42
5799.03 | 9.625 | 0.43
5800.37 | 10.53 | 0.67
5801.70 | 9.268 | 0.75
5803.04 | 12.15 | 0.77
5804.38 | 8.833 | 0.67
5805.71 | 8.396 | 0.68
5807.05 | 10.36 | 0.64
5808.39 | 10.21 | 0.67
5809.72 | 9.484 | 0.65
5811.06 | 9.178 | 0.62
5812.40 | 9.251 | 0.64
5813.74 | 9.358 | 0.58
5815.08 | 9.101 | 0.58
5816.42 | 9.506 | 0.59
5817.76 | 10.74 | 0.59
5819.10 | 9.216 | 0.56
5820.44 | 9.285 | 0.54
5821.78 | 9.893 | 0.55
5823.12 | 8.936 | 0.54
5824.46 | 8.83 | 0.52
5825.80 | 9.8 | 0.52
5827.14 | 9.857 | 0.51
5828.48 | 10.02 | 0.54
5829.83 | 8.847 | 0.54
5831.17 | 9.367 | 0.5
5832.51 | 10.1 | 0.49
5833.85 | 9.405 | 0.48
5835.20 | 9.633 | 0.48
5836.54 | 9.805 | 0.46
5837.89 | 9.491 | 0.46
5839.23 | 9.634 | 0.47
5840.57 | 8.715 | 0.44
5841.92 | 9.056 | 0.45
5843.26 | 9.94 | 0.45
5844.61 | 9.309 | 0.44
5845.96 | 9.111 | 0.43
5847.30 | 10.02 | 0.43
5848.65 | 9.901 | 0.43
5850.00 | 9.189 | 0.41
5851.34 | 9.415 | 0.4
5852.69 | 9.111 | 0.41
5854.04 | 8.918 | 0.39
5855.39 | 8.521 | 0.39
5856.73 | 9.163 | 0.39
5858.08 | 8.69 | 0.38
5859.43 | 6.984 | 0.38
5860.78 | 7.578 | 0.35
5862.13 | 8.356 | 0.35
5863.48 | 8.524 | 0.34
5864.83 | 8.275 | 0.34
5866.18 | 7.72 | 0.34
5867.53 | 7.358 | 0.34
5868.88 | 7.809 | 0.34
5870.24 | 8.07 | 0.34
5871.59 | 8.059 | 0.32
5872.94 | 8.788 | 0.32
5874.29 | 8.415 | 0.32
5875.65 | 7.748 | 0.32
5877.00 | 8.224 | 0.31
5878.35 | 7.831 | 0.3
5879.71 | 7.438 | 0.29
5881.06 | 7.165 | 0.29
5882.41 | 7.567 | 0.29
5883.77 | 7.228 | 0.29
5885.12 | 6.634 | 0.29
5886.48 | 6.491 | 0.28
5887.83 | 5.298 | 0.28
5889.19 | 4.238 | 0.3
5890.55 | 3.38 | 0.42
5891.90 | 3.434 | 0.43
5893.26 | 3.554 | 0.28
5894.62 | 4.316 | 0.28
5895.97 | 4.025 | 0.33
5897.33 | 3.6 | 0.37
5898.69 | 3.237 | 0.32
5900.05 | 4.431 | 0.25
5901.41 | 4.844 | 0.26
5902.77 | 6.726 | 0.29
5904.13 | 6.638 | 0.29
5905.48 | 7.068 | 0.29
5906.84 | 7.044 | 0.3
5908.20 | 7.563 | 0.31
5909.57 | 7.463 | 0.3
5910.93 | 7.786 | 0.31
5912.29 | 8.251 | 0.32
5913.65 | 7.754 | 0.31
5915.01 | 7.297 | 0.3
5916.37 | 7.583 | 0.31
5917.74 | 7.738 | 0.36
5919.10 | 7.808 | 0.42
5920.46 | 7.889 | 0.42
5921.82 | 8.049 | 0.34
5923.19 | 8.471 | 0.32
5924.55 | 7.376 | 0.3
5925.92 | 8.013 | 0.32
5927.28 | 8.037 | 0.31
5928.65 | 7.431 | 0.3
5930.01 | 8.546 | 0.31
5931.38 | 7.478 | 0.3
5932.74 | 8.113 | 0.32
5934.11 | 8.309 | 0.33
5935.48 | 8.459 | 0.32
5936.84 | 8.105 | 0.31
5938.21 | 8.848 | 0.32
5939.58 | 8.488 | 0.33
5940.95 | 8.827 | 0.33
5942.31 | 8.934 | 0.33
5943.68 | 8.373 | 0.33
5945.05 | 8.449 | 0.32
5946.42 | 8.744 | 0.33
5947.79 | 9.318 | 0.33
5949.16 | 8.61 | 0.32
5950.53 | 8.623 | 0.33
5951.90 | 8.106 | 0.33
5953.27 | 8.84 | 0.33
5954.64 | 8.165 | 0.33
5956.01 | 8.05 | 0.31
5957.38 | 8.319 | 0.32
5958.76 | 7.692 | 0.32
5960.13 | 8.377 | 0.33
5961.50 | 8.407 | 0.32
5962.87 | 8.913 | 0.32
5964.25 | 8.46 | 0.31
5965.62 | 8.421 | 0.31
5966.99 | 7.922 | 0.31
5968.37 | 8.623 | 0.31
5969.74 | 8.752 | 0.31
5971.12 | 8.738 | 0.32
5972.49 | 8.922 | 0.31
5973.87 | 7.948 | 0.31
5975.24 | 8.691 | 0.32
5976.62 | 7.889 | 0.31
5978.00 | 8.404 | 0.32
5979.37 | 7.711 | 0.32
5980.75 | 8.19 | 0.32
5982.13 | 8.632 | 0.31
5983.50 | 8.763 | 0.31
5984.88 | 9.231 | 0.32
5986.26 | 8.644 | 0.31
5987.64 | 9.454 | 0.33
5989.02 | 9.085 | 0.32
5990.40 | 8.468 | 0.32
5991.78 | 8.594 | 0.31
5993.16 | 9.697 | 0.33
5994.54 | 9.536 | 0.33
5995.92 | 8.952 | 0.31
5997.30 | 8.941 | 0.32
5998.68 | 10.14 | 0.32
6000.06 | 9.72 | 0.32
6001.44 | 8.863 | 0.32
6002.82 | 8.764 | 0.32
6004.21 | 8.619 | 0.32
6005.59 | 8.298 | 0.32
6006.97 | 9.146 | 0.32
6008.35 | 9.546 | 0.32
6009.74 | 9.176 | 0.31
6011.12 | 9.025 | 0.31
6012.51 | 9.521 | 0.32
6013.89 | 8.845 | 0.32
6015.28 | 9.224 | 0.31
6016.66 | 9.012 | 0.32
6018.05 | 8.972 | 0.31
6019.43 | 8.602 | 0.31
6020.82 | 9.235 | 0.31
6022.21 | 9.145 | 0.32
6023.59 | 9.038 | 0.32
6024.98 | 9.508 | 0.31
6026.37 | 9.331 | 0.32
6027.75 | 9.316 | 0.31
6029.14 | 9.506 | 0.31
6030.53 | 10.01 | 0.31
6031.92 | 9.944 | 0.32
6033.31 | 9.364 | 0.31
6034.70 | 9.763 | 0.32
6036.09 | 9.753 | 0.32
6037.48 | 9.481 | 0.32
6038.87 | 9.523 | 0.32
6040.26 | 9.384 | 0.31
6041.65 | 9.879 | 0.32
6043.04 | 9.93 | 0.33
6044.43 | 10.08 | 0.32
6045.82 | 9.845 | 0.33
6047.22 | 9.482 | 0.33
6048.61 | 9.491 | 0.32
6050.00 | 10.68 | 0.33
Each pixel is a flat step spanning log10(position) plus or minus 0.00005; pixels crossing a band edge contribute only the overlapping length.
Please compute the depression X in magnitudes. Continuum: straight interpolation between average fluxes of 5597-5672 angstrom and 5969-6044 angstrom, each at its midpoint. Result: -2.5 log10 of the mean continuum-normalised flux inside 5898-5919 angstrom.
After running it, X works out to 0.28 mag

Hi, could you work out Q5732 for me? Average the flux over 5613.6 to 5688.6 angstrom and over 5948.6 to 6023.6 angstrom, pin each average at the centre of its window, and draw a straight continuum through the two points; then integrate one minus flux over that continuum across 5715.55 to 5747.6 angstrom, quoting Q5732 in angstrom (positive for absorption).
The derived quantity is -3.8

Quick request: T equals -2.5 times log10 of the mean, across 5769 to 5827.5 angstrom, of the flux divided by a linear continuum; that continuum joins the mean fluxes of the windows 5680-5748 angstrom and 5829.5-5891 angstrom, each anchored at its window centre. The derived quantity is -0.12 mag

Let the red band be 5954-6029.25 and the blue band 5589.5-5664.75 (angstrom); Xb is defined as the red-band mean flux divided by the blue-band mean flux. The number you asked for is 1.13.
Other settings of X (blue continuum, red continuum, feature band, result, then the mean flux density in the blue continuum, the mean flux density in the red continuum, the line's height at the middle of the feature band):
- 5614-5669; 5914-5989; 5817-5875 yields -0.10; 8.03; 8.34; 8.24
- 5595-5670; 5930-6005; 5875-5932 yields 0.27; 7.88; 8.62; 8.48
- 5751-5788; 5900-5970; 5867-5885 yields 0.09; 9.33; 8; 8.47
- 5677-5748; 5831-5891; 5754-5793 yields -0.09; 8.88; 8.26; 8.63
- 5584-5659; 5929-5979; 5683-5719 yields -0.09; 7.76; 8.43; 7.92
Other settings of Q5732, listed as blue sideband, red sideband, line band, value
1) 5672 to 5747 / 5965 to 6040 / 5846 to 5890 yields 4.77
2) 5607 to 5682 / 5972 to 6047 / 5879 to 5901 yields 9.18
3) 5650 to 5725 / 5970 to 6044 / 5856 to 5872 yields 1.46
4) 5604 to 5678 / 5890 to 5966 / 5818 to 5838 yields -4.94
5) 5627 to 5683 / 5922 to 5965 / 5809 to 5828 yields -2.68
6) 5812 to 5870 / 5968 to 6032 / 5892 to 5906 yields 6.64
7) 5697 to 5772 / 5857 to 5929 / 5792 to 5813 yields -3.97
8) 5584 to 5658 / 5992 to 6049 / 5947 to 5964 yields 1.19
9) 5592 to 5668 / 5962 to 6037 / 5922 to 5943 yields 1.32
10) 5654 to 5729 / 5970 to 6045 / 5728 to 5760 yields -2.39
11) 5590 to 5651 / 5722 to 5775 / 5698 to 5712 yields 0.36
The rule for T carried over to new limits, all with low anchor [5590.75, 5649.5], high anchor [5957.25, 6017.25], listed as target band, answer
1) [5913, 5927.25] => 0.102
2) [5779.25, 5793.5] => -0.132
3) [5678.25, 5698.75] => -0.077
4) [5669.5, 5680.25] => -0.081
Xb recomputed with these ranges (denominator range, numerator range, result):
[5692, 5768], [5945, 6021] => 0.96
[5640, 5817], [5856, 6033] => 0.89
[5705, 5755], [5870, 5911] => 0.68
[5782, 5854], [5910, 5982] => 0.87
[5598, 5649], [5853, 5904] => 0.87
